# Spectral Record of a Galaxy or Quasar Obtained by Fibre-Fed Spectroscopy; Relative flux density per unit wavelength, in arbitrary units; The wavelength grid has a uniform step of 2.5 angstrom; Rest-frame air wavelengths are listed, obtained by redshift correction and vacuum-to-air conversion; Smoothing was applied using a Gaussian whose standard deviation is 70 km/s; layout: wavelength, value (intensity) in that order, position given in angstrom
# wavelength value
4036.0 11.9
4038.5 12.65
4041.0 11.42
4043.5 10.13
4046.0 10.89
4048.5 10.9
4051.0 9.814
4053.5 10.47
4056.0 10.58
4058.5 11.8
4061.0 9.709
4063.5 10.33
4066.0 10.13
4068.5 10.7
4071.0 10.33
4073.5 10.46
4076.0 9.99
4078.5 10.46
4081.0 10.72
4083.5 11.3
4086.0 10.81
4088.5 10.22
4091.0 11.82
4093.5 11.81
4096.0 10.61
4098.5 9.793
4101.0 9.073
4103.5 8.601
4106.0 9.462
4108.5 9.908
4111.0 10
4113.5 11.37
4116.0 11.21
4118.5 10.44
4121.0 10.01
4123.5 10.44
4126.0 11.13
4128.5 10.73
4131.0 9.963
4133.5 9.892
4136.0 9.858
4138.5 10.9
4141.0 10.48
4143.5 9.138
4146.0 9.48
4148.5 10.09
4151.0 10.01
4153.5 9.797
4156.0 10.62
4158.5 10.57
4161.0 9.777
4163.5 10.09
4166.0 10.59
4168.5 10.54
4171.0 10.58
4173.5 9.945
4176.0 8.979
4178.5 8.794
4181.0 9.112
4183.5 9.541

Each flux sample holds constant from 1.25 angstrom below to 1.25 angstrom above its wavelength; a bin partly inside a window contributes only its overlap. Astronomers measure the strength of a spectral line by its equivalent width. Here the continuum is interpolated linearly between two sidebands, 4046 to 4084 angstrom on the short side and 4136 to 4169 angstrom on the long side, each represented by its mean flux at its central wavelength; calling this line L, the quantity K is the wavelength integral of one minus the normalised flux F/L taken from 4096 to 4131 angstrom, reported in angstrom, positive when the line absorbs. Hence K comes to 0.4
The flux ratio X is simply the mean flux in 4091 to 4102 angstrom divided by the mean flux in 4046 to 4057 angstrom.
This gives 1.00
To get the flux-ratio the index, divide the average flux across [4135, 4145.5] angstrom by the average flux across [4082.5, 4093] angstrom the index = 0.9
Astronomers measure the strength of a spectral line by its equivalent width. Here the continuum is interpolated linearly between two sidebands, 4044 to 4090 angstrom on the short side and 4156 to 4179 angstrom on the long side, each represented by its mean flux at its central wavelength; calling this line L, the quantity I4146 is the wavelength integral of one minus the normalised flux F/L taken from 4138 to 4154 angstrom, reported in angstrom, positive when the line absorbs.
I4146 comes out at 0.3 angstrom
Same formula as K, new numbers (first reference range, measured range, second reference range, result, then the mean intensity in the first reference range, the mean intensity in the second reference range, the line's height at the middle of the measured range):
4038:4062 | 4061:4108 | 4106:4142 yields 1.2 angstrom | 10.8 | 10.4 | 10.6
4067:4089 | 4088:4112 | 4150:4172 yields 0.8 angstrom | 10.6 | 10.3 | 10.5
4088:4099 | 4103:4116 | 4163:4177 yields 0.9 angstrom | 11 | 10.1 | 10.8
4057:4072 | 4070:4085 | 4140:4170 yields -0.2 angstrom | 10.5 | 10.1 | 10.4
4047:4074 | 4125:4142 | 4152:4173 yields -0.1 angstrom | 10.5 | 10.3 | 10.4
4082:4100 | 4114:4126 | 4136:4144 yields -0.2 angstrom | 10.9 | 10.2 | 10.5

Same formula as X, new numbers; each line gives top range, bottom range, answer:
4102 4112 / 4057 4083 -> 0.90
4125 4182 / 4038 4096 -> 0.94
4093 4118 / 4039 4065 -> 0.95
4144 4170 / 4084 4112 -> 0.99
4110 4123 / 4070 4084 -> 1.01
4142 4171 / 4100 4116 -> 1.02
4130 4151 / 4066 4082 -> 0.96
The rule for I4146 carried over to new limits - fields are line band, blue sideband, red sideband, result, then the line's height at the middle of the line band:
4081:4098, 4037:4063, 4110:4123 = -0.49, 10.7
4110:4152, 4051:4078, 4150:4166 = -0.22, 10.3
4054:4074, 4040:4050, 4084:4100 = 0.57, 10.8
